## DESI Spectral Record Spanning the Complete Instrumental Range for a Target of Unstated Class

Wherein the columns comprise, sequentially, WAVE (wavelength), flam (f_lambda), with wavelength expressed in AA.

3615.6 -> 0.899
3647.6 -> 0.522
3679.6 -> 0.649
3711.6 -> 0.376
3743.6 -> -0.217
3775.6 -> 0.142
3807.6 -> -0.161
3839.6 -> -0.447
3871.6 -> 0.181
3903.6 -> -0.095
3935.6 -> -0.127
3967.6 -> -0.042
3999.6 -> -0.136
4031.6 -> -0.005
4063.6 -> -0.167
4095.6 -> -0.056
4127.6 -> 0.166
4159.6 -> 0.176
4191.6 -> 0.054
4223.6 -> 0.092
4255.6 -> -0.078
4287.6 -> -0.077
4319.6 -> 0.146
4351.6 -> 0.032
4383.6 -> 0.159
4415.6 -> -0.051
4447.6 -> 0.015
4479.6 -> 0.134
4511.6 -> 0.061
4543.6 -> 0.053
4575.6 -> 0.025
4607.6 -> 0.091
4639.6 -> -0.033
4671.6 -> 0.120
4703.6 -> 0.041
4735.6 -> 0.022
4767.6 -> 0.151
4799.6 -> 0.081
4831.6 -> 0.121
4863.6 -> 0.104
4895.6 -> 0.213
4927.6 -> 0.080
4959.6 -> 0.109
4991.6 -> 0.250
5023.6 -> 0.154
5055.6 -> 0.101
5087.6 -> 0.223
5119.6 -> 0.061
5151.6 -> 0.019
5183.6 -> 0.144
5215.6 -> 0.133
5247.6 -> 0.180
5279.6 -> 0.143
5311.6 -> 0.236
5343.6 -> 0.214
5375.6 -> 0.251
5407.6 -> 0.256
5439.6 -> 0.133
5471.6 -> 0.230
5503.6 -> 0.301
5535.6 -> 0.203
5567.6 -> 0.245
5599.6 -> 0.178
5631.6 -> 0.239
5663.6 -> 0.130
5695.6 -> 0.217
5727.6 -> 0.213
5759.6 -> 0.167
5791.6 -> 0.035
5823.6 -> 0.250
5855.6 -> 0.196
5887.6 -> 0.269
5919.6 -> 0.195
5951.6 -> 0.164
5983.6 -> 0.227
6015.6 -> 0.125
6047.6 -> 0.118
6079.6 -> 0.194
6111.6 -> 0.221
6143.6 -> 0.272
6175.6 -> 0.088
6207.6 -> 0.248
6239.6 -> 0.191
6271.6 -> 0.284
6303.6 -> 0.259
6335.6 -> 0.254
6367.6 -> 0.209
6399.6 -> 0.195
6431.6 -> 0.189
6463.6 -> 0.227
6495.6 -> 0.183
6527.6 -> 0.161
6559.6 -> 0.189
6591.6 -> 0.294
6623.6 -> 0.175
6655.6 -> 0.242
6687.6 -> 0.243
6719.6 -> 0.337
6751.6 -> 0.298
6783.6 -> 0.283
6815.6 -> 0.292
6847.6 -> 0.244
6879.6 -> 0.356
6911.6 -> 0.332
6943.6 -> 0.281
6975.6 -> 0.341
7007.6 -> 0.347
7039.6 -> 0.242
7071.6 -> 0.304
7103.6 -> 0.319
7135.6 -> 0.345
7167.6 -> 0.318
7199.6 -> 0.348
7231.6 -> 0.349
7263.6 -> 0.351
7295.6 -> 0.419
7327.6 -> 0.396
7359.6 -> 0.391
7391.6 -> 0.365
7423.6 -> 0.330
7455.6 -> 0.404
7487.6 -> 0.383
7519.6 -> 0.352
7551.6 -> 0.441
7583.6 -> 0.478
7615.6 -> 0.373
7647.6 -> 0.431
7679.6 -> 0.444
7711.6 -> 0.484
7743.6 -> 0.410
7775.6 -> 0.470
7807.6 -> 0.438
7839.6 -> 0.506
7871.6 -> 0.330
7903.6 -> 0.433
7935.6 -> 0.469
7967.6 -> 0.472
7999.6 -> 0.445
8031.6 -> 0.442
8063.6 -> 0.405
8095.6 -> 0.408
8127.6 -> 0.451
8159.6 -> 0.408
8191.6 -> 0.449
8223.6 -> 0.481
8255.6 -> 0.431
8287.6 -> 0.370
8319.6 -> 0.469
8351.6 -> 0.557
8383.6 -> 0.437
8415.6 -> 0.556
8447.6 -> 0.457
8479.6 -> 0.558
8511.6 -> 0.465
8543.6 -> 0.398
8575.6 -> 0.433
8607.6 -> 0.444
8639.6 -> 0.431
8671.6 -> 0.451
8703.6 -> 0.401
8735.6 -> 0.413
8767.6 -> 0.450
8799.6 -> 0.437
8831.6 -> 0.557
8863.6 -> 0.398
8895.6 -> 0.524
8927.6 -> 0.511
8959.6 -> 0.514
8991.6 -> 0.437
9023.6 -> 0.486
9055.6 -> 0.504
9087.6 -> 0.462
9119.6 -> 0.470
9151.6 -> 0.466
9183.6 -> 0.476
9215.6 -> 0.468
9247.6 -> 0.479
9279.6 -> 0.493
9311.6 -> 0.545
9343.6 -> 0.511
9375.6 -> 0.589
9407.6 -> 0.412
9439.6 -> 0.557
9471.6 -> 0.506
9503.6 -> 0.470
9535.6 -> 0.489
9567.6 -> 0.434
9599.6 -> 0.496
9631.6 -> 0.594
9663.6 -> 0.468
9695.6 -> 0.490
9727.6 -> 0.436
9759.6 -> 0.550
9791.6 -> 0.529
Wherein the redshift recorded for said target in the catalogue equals 0.68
